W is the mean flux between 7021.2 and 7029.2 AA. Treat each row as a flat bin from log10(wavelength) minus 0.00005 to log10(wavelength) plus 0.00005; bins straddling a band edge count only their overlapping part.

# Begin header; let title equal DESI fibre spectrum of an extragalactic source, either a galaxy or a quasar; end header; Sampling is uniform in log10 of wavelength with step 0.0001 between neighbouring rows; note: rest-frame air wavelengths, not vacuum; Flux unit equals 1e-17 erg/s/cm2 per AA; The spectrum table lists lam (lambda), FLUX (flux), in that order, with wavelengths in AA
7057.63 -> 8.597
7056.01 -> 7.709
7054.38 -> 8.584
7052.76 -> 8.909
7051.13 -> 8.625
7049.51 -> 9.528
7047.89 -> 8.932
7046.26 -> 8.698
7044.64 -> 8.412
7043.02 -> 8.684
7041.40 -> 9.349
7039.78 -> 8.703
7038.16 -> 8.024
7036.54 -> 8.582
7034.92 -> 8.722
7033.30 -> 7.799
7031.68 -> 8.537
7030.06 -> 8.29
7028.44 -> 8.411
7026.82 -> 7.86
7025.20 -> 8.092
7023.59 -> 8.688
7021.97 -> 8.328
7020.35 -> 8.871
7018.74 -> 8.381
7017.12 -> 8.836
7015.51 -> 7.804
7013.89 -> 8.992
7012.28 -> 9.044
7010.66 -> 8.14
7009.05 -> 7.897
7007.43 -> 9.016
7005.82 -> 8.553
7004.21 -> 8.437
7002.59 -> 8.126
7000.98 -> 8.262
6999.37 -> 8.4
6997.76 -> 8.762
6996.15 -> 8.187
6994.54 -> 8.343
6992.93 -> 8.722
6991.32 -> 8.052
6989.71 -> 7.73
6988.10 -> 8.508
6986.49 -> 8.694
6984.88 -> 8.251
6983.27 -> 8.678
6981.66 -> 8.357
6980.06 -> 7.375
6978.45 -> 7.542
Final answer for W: 8.28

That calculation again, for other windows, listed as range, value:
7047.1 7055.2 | 8.91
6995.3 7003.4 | 8.35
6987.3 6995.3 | 8.27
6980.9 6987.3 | 8.49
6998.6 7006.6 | 8.35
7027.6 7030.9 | 8.34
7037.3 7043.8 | 8.69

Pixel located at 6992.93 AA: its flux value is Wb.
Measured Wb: 8.722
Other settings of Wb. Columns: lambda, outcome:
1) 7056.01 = 7.709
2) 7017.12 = 8.836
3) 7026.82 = 7.86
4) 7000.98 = 8.262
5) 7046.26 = 8.698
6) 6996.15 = 8.187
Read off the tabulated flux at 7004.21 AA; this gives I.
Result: 8.437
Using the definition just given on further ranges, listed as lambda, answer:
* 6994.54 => 8.343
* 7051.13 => 8.625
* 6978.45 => 7.542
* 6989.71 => 7.73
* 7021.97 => 8.328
